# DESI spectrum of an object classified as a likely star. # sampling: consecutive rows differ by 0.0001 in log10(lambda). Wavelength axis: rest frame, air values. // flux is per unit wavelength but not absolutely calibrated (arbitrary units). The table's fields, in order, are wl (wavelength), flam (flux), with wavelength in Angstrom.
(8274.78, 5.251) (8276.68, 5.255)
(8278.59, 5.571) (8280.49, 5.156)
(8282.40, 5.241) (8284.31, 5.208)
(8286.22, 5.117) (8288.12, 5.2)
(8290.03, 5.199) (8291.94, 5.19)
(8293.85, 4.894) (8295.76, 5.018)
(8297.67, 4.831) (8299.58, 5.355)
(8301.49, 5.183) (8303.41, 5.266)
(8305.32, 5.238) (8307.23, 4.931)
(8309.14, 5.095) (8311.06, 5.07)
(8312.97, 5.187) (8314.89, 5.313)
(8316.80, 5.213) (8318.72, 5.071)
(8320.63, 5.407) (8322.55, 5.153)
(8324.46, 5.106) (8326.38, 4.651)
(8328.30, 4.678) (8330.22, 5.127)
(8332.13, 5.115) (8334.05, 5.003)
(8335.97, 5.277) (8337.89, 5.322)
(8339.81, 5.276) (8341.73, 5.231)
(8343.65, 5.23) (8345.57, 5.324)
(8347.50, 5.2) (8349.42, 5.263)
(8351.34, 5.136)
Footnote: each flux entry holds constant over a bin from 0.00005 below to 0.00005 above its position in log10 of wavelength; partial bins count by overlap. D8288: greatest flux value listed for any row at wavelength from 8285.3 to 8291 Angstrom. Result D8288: 5.2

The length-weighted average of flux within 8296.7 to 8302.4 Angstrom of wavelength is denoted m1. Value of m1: 5.12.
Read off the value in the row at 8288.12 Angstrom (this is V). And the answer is 5.2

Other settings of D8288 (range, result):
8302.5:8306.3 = 5.266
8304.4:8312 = 5.238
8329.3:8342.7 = 5.322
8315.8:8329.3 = 5.407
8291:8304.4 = 5.355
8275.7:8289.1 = 5.571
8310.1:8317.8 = 5.313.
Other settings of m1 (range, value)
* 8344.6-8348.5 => 5.26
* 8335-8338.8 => 5.3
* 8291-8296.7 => 5.03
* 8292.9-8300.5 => 5.02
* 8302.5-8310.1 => 5.13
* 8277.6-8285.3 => 5.29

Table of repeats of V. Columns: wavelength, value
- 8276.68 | 5.255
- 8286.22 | 5.117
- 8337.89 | 5.322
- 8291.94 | 5.19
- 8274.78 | 5.251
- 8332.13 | 5.115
